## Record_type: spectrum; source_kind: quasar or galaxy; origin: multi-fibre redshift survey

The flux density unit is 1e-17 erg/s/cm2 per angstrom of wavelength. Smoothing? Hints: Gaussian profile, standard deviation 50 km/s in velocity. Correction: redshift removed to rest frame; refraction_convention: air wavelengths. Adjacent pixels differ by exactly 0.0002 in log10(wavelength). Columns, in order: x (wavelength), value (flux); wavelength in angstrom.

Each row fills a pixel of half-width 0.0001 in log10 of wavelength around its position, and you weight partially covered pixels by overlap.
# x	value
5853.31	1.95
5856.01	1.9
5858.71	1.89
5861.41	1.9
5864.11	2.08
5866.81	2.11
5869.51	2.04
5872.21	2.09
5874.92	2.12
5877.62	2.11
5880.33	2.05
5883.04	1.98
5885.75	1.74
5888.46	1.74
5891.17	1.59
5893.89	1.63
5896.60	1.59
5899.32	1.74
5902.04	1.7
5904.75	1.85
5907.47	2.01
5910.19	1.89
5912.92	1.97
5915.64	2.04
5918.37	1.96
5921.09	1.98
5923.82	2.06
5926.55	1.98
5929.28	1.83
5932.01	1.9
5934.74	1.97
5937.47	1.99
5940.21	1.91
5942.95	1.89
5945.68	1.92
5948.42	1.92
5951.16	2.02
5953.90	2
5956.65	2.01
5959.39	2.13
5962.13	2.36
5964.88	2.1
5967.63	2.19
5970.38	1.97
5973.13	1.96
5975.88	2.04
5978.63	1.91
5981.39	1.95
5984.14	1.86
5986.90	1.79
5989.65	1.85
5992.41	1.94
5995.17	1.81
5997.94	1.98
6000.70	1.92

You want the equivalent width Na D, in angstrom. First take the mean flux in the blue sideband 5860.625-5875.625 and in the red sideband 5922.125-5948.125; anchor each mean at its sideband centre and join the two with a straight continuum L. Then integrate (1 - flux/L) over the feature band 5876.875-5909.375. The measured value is 3.4 angstrom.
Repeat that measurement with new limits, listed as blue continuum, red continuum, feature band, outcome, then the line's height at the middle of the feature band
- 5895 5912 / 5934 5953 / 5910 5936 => -1.3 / 1.87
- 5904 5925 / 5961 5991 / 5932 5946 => 0.3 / 1.98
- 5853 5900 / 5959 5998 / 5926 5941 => 0.2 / 1.95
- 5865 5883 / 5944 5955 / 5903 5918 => 0.6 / 2.02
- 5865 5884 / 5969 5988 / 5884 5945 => 4.6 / 2.02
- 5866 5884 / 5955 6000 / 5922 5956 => 1.2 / 2.02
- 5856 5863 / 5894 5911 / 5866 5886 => -2.0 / 1.86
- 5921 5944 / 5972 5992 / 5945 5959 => -0.4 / 1.93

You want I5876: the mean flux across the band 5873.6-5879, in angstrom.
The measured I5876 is 2.12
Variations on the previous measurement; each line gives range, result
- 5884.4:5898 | 1.66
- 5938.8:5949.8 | 1.91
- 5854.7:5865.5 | 1.94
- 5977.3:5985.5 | 1.91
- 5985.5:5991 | 1.82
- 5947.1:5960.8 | 2.02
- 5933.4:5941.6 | 1.96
